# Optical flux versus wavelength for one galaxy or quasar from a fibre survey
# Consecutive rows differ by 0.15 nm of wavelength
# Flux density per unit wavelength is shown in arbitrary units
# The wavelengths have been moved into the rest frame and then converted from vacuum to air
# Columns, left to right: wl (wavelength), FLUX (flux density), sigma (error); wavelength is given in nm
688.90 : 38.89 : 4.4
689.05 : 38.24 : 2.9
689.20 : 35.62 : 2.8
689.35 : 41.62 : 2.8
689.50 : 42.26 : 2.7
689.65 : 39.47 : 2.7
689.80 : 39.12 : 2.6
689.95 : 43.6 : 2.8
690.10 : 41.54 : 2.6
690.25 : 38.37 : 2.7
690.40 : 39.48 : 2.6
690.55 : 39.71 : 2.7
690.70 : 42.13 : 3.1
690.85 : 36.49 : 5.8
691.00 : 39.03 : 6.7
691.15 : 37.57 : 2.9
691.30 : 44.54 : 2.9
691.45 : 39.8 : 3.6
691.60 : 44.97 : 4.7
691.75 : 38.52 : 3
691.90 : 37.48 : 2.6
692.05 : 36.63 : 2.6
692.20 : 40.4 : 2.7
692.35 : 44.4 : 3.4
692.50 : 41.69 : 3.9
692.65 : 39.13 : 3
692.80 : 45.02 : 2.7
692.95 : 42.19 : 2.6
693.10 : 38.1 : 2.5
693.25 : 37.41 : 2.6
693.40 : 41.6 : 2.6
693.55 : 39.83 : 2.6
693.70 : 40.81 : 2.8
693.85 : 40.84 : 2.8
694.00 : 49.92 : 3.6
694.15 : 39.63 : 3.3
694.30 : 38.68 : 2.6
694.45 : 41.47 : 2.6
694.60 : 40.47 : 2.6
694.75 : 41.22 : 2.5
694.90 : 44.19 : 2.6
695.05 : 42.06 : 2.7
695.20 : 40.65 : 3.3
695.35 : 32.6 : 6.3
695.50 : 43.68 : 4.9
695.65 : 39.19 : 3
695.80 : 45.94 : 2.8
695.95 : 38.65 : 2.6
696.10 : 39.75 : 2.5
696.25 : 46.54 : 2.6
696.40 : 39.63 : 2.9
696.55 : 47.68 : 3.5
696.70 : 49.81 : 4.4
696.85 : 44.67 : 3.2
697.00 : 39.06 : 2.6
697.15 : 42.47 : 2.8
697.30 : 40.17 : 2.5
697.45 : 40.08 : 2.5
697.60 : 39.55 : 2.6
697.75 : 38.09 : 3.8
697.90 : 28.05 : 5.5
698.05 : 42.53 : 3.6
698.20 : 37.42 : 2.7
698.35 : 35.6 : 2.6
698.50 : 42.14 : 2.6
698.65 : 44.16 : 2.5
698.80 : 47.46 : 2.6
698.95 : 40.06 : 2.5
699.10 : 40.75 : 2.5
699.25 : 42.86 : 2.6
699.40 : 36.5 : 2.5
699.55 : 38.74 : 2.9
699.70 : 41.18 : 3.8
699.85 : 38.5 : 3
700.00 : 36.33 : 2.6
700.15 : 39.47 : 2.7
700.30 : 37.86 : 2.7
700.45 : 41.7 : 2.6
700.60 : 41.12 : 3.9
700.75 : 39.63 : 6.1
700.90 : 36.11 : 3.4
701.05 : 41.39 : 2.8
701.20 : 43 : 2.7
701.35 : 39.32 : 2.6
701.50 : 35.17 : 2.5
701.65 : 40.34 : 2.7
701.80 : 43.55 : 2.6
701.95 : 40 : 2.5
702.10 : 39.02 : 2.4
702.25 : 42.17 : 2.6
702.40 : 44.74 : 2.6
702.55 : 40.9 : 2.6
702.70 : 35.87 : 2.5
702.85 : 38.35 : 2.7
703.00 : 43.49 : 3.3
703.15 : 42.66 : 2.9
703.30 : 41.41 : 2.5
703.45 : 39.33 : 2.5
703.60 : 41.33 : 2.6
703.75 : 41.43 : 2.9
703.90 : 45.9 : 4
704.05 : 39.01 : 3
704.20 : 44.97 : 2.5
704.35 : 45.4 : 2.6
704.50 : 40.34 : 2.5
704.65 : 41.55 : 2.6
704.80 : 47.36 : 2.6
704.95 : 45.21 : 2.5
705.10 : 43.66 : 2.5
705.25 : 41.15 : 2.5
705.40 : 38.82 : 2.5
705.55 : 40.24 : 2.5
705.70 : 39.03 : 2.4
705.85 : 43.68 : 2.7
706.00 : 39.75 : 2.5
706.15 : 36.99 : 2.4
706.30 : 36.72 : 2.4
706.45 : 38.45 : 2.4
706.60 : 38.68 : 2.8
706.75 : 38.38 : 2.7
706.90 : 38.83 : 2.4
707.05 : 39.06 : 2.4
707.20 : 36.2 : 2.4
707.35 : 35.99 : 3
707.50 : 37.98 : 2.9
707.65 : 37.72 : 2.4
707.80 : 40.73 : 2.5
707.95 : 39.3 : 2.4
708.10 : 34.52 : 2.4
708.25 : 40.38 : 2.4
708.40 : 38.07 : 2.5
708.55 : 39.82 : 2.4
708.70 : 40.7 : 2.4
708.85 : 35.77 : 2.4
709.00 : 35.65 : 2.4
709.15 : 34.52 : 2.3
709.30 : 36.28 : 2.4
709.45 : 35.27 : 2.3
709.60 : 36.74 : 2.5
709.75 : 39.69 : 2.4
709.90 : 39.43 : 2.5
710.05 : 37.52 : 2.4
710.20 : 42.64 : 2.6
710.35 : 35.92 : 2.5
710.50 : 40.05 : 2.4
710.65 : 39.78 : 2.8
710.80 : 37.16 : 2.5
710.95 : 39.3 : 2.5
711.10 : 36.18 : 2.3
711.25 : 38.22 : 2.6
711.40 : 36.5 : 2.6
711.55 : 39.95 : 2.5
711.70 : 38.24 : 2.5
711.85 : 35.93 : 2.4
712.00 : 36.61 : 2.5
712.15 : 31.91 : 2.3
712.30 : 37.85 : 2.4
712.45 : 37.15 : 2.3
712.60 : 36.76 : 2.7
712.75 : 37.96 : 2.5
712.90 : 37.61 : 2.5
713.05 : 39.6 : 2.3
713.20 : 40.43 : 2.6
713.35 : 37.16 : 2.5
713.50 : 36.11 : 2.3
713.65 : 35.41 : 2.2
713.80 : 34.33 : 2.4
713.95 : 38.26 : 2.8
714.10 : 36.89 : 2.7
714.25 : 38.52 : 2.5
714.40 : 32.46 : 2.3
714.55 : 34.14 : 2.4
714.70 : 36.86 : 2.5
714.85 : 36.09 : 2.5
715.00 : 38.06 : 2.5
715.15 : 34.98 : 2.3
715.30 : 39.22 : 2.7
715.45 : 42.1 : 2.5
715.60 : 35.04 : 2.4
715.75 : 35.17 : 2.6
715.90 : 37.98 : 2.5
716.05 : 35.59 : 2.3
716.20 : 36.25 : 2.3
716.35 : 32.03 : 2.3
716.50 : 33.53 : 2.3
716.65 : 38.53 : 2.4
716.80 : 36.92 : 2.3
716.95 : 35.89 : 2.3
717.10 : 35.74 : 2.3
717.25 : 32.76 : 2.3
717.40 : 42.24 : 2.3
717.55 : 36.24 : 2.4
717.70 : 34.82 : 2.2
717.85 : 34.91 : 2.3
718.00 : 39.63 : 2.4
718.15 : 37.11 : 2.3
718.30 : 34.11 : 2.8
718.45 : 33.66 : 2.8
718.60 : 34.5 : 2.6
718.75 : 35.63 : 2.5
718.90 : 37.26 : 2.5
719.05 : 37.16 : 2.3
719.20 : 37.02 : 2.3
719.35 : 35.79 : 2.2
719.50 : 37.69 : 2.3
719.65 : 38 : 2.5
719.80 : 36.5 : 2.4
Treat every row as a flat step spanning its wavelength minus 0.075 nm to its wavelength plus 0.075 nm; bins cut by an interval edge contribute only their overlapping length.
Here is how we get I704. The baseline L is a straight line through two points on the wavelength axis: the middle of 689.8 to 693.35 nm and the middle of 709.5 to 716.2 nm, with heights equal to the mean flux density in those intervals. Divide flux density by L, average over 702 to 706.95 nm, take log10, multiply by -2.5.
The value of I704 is -0.07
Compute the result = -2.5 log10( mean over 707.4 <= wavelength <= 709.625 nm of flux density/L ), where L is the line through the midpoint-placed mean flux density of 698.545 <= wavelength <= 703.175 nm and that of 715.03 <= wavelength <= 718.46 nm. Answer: 0.03 mag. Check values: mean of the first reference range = 40.4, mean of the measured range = 37.6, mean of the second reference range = 36.4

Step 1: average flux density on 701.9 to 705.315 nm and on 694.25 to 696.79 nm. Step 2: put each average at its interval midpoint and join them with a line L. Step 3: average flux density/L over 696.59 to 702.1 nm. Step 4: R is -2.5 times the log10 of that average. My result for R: 0.05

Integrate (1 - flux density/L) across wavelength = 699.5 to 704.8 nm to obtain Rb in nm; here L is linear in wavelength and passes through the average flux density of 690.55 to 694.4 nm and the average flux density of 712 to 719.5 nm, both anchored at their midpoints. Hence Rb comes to -0.25 nm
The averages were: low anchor 40.7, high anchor 36.5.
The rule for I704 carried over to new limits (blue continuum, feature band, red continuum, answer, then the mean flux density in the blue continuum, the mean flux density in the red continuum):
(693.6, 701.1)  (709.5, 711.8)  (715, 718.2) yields -0.02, 40.7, 36.5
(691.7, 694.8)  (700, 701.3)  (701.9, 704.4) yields 0.04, 40.7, 41.5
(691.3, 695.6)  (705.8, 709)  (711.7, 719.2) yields -0.01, 40.9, 36.5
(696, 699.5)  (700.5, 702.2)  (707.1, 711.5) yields 0.00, 41.1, 37.9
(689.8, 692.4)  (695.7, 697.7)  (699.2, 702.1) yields -0.07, 40.2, 39.6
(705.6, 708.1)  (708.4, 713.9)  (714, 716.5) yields 0.00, 38.5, 36.3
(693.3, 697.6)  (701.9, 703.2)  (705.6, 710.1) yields -0.03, 41.8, 38.1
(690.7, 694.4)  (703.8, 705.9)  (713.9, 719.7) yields -0.11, 40.6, 36.4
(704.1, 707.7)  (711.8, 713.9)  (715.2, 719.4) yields 0.03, 40.3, 36.3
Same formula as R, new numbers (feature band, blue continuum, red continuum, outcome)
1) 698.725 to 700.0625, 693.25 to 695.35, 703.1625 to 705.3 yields 0.04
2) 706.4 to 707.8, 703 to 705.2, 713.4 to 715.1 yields 0.08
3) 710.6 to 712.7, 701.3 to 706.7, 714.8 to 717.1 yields 0.03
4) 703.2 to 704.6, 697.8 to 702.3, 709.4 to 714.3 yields -0.08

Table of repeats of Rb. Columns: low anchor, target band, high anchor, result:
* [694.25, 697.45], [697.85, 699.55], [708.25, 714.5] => 0.05 nm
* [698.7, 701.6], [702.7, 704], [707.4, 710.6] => -0.07 nm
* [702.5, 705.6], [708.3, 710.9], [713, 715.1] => 0.07 nm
